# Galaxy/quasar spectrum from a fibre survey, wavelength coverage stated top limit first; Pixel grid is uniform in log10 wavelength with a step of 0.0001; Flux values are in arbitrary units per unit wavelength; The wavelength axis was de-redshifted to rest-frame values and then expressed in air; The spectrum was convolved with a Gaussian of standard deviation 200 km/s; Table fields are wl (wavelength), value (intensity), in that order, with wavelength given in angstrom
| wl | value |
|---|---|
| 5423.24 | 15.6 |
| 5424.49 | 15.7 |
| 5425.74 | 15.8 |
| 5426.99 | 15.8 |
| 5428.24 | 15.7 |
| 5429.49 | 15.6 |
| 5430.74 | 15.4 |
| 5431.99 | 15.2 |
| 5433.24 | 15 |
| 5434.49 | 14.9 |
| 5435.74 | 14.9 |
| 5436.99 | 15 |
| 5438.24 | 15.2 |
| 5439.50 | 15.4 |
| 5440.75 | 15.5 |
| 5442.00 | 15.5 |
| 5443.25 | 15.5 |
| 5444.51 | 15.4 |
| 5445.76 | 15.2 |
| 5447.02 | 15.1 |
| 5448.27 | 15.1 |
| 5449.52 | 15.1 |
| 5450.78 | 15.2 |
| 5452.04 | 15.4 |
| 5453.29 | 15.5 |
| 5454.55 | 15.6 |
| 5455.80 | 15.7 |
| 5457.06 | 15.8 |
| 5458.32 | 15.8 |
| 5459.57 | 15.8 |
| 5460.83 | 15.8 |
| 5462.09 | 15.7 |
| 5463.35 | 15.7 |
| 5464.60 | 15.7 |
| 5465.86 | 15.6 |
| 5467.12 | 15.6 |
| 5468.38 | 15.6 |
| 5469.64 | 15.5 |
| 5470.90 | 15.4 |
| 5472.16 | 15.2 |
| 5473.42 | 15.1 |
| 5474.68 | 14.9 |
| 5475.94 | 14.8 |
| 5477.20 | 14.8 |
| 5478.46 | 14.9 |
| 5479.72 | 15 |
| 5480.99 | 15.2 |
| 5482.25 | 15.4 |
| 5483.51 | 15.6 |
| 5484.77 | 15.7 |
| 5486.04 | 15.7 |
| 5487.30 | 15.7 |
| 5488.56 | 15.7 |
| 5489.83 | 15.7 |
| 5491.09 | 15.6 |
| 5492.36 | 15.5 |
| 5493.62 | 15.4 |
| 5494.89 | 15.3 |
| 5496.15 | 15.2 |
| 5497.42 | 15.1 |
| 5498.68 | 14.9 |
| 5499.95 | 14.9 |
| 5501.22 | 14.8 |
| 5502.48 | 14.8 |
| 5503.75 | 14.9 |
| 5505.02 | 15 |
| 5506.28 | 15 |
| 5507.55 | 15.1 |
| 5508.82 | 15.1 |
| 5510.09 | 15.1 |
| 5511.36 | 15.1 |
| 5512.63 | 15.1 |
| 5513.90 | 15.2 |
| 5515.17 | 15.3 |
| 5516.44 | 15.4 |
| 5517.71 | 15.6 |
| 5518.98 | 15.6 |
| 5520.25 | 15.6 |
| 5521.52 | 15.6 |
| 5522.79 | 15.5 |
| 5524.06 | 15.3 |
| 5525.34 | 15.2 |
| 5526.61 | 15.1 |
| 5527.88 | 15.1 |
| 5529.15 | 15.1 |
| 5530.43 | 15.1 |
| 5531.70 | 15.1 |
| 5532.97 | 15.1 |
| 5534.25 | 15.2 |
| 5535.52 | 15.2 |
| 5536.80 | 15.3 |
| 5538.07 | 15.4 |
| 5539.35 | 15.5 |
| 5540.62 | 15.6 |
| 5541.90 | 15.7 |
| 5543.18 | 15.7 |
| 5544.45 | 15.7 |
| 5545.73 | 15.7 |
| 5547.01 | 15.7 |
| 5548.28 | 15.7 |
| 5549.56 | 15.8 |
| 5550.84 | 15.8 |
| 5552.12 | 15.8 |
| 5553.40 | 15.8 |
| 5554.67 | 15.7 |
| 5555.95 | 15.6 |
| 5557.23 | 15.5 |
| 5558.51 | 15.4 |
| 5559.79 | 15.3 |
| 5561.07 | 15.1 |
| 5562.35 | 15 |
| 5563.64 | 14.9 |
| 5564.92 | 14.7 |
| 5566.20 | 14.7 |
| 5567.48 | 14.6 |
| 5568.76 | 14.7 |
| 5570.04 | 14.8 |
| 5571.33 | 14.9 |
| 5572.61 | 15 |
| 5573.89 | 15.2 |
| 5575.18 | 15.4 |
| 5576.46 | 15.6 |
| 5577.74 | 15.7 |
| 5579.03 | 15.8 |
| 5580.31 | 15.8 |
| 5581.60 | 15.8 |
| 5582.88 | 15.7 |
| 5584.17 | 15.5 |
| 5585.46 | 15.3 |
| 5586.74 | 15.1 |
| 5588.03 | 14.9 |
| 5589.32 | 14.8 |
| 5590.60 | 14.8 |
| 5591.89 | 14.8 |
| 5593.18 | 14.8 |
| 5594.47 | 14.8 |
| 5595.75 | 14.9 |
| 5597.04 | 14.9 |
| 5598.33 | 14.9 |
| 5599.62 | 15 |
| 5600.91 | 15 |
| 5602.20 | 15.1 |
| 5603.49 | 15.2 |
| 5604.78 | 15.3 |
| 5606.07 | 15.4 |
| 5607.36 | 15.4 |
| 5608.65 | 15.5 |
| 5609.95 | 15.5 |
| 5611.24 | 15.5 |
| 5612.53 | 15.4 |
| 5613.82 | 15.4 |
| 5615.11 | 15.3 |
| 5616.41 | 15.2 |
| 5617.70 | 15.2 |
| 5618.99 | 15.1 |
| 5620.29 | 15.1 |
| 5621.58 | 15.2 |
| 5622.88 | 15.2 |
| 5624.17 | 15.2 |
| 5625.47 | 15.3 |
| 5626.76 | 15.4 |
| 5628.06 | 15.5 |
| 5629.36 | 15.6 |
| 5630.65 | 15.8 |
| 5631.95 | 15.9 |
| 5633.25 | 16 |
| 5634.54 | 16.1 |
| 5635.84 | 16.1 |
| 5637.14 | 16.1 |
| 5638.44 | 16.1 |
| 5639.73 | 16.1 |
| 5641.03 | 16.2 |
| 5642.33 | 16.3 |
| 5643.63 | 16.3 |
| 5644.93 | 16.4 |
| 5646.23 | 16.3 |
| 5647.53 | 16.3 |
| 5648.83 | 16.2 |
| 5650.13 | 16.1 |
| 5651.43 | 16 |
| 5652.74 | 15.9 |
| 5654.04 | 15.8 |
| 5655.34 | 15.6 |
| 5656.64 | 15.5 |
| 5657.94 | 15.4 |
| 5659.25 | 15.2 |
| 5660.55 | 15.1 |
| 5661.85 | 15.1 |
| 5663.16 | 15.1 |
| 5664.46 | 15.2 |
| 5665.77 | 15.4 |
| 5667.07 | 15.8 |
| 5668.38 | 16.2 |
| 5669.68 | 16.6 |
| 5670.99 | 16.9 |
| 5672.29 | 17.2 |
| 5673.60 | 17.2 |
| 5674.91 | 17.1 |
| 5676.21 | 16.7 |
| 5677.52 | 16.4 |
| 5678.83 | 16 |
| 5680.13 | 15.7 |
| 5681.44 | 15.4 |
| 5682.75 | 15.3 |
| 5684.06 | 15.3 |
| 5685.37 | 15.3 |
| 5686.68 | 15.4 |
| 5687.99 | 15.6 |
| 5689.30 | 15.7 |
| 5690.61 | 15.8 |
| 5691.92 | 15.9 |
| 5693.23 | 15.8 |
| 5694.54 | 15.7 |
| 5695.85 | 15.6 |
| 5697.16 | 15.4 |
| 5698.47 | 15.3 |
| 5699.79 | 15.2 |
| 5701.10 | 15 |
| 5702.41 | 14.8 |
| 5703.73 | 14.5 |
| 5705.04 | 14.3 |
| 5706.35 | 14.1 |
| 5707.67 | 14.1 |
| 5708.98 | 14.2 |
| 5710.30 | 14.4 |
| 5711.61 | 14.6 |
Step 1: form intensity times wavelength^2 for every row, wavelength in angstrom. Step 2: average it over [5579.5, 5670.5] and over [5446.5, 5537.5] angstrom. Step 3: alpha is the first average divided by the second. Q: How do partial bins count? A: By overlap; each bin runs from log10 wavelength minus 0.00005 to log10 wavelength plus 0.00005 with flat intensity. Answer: 1.1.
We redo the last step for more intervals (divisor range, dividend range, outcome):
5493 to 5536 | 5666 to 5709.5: 1.09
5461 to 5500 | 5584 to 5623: 1.03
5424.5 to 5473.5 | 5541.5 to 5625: 1.04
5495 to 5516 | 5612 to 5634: 1.07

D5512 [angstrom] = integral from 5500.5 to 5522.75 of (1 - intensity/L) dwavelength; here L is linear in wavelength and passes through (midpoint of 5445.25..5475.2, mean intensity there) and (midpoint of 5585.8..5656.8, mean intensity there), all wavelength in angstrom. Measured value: 0.4 angstrom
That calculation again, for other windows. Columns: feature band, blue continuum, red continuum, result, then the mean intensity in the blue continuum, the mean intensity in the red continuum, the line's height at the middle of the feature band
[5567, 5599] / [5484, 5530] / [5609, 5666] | 0.7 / 15.3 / 15.7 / 15.5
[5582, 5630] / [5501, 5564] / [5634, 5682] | 1.7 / 15.3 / 16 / 15.7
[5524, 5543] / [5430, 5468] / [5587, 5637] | 0.1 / 15.4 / 15.3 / 15.3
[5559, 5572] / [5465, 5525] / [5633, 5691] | 0.6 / 15.3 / 15.9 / 15.6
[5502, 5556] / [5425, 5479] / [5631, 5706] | 0.6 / 15.4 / 15.8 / 15.5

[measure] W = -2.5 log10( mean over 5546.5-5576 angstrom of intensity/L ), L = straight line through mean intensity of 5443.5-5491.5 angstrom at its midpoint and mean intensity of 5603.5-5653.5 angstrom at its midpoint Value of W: 0.02 mag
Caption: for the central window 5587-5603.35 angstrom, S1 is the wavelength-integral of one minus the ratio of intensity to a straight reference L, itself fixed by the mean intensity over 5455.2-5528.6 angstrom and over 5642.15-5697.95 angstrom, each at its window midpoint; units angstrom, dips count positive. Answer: 0.8 angstrom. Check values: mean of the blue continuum 15.3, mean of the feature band 14.9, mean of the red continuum 15.9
